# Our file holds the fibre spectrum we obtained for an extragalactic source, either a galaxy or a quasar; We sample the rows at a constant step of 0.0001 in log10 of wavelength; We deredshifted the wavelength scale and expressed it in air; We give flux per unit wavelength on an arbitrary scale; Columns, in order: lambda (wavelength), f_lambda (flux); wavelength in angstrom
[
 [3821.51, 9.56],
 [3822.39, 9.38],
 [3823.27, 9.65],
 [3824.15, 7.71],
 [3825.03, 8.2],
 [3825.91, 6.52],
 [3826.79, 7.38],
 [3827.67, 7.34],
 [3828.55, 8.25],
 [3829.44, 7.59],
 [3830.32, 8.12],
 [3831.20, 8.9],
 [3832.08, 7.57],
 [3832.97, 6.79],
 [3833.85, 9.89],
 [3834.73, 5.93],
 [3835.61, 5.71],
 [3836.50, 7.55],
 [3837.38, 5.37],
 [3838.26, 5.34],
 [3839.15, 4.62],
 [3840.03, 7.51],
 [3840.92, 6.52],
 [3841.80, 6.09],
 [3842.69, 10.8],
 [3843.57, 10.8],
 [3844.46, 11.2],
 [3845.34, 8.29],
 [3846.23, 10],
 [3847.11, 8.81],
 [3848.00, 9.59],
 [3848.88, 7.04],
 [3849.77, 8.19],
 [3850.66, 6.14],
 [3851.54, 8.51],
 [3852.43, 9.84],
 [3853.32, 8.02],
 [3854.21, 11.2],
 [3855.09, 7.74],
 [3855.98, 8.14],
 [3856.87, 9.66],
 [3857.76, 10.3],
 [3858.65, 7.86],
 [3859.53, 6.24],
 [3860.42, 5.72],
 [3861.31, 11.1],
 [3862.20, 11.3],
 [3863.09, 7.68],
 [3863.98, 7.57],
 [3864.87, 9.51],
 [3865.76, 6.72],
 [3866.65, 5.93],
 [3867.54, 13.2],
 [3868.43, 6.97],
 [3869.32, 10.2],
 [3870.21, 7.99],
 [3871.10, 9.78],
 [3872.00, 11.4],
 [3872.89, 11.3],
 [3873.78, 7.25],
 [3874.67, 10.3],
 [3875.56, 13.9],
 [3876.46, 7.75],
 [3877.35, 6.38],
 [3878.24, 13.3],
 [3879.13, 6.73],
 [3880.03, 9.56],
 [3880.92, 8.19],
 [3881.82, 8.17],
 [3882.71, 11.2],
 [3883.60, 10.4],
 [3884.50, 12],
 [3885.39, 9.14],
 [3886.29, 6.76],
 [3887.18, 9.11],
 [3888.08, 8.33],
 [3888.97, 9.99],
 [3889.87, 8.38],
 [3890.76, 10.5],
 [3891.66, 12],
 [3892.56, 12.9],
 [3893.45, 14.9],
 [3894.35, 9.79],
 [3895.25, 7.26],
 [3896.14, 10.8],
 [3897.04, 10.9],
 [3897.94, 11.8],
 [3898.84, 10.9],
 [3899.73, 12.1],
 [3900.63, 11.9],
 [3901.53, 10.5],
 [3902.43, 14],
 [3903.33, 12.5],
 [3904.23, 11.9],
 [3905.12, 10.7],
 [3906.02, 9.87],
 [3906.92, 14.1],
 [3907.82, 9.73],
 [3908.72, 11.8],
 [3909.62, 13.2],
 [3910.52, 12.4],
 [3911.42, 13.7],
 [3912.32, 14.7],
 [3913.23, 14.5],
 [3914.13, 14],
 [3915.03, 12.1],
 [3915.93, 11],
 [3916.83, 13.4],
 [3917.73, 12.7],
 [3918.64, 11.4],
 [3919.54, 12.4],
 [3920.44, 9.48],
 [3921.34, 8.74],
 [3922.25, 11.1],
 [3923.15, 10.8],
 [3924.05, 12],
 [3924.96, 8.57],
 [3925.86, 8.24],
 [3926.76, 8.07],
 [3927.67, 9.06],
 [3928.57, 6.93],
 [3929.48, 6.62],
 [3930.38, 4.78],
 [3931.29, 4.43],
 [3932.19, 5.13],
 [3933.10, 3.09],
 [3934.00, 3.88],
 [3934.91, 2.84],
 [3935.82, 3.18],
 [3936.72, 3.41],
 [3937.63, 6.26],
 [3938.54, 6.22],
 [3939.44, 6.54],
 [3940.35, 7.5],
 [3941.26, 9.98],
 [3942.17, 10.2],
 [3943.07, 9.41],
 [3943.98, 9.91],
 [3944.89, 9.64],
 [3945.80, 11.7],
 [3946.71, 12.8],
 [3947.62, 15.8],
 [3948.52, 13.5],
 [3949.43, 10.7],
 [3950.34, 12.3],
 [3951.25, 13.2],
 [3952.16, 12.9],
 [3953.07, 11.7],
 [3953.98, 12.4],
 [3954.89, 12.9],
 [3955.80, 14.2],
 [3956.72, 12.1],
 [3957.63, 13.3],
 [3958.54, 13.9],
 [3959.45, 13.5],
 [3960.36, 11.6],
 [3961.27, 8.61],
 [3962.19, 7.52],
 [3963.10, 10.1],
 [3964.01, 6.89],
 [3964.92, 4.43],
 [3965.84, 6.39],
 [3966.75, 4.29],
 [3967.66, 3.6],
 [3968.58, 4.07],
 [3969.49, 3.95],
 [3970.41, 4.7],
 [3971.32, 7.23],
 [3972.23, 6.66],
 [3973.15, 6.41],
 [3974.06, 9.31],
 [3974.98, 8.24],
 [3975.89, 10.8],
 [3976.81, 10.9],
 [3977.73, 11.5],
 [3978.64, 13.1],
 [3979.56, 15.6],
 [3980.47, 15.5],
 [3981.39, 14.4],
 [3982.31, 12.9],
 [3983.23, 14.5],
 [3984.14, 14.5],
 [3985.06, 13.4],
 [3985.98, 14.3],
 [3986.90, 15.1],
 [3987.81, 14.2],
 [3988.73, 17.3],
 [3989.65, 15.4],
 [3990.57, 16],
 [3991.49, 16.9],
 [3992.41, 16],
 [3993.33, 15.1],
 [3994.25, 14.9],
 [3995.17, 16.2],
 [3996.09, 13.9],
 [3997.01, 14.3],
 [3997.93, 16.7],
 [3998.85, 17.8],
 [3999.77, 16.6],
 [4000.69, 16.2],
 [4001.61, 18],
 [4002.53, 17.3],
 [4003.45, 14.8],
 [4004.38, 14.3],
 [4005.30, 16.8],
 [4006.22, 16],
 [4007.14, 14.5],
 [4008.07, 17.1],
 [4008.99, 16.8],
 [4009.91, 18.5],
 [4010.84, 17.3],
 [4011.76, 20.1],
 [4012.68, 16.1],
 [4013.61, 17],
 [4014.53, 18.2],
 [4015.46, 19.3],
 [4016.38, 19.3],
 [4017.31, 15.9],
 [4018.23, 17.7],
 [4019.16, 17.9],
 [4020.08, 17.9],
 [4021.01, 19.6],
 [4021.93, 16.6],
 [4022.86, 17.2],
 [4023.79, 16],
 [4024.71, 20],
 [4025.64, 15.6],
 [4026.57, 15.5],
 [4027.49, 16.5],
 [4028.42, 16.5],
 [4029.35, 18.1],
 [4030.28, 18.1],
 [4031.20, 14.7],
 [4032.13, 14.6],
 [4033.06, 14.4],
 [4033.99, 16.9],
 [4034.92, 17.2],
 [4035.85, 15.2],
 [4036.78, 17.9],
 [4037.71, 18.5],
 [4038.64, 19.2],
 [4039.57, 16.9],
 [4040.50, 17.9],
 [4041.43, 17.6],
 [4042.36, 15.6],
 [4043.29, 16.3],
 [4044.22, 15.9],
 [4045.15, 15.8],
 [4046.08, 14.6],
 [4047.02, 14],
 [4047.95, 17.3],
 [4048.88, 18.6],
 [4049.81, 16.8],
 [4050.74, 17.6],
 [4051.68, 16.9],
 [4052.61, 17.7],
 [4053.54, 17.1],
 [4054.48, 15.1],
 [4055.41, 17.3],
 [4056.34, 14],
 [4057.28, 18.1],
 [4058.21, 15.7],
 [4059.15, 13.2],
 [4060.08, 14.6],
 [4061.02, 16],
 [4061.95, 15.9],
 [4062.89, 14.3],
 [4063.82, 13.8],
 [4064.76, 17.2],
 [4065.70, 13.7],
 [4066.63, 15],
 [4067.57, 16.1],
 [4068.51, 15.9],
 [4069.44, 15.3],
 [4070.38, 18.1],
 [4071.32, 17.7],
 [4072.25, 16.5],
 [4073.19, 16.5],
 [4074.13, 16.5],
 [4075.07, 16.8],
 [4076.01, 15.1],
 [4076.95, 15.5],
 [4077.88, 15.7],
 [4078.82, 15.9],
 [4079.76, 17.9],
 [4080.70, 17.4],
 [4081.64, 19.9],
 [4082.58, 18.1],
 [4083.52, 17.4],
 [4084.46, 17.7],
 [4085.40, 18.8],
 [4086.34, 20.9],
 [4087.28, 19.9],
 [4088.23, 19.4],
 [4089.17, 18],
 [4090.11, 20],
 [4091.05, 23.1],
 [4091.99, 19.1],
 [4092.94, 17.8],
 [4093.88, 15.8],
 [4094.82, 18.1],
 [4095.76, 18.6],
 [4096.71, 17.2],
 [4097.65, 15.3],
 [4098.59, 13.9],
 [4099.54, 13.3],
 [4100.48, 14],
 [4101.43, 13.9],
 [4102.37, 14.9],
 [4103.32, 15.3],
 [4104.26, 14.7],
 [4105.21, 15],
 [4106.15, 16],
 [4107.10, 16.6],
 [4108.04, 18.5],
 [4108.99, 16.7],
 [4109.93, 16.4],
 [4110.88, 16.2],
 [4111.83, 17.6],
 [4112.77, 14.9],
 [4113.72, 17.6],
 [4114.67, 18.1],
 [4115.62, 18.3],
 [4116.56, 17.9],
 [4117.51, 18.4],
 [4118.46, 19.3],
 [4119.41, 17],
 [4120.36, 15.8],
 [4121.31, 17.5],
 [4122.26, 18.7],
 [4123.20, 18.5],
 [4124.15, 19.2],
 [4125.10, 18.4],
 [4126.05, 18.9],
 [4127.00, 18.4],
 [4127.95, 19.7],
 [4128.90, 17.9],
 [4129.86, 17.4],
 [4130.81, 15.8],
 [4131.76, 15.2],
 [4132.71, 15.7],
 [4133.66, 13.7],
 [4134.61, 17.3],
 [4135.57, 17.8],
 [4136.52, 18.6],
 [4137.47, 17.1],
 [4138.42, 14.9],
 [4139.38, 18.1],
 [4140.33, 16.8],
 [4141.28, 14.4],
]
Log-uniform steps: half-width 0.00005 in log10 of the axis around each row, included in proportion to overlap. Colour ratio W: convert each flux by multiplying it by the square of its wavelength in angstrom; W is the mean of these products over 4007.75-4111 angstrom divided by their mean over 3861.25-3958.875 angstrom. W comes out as 1.79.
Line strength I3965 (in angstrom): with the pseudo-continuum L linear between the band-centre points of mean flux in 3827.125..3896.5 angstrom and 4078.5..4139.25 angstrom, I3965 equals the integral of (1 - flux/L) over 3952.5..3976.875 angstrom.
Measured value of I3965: 6.81 angstrom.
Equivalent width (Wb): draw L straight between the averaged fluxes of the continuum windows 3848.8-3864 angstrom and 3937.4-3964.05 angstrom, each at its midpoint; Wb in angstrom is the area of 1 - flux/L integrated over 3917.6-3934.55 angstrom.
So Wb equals 3.5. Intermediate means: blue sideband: 8.51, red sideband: 11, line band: 8.17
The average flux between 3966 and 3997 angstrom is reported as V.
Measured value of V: 11.8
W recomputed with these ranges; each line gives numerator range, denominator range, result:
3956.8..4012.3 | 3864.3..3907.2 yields 1.33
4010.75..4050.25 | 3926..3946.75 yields 2.57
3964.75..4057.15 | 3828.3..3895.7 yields 1.84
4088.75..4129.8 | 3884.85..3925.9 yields 1.69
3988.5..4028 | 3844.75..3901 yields 1.90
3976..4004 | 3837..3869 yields 1.94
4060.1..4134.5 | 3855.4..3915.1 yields 1.83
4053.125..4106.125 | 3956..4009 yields 1.39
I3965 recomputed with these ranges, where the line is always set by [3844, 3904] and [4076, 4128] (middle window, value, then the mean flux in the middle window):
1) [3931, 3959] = 5.9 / 9.56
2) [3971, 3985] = 1.7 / 11.5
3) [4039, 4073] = -0.7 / 16.1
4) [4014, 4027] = -2.7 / 17.6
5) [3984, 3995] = -1.4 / 15.3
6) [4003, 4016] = -2.5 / 16.9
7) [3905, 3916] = -1.7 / 12.5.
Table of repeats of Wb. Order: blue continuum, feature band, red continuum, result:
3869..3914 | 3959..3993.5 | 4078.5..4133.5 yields 6.6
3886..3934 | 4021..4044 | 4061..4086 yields -2.9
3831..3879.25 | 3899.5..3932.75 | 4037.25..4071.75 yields 0.2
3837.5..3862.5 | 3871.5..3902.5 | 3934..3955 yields -4.8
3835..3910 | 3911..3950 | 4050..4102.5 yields 7.3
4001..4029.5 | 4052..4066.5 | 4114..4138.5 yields 1.5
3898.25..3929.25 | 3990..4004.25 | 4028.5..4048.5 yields -1.1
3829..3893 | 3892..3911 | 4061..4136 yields -2.7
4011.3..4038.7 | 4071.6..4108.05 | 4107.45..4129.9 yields 1.2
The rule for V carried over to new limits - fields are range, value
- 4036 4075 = 16.3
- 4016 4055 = 16.9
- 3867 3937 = 9.93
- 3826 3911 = 9.31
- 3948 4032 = 13.9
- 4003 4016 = 16.9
